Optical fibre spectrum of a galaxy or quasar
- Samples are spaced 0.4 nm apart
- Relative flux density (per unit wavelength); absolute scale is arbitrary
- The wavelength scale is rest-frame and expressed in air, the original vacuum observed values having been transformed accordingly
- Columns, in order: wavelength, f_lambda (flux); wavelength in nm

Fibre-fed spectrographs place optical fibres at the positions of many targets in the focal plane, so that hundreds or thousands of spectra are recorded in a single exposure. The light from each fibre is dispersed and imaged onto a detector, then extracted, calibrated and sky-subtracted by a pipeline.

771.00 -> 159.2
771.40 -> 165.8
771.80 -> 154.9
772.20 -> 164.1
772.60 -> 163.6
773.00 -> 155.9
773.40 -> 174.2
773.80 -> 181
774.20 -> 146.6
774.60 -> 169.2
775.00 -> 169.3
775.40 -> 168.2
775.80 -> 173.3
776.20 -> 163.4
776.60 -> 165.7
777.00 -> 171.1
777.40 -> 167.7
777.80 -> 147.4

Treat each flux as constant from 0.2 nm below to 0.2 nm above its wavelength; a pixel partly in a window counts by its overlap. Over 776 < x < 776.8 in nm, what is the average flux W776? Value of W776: 165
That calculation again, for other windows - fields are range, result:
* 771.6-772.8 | 161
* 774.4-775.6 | 169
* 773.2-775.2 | 168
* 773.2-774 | 178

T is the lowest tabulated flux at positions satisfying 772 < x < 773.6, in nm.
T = 155.9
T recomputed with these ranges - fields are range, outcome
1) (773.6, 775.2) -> 146.6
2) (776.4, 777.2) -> 165.7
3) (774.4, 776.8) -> 163.4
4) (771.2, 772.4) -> 154.9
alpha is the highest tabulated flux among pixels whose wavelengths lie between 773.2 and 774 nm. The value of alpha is 181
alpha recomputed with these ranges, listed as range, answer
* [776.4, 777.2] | 171.1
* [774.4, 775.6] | 169.3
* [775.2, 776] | 173.3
